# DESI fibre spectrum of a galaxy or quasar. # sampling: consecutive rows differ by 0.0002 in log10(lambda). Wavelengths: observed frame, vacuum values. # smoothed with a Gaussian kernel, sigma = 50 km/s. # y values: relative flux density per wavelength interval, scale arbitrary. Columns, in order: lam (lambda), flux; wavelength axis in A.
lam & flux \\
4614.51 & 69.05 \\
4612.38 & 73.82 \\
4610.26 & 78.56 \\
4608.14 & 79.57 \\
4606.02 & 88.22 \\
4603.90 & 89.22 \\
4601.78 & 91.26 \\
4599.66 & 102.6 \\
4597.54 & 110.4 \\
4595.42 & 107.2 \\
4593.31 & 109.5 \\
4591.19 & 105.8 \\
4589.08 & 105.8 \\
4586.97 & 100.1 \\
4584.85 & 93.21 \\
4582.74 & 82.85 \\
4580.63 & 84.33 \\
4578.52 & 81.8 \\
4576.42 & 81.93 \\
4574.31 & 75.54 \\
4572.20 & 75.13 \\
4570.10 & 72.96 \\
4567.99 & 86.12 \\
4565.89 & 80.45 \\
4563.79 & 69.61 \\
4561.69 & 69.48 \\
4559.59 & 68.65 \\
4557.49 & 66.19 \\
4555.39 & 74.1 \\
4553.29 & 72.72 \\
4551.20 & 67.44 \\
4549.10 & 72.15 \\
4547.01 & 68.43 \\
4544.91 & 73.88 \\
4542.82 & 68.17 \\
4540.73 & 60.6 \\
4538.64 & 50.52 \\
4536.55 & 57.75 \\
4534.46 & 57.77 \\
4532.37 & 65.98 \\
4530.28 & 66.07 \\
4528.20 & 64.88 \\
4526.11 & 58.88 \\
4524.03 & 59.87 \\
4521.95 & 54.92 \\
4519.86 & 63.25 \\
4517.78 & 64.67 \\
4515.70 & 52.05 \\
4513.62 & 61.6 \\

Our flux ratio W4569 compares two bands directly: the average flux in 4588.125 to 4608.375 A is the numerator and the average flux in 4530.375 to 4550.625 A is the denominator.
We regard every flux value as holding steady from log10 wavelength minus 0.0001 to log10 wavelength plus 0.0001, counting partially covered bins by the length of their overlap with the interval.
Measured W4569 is 1.56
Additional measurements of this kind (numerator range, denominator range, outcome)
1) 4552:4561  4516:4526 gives 1.17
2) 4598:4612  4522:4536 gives 1.44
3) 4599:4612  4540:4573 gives 1.21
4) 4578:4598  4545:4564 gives 1.40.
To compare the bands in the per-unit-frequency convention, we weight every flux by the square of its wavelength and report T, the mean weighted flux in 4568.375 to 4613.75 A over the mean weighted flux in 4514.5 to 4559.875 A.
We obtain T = 1.4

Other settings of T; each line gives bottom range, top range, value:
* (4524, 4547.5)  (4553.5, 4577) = 1.20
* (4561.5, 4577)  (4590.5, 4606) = 1.34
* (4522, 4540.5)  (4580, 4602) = 1.71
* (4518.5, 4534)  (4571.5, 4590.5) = 1.45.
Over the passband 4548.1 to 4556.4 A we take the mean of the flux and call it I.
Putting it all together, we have 71.6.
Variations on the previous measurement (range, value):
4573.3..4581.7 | 81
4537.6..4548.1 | 64.4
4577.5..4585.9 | 85.6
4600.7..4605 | 90.3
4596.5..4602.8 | 101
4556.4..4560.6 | 67.4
